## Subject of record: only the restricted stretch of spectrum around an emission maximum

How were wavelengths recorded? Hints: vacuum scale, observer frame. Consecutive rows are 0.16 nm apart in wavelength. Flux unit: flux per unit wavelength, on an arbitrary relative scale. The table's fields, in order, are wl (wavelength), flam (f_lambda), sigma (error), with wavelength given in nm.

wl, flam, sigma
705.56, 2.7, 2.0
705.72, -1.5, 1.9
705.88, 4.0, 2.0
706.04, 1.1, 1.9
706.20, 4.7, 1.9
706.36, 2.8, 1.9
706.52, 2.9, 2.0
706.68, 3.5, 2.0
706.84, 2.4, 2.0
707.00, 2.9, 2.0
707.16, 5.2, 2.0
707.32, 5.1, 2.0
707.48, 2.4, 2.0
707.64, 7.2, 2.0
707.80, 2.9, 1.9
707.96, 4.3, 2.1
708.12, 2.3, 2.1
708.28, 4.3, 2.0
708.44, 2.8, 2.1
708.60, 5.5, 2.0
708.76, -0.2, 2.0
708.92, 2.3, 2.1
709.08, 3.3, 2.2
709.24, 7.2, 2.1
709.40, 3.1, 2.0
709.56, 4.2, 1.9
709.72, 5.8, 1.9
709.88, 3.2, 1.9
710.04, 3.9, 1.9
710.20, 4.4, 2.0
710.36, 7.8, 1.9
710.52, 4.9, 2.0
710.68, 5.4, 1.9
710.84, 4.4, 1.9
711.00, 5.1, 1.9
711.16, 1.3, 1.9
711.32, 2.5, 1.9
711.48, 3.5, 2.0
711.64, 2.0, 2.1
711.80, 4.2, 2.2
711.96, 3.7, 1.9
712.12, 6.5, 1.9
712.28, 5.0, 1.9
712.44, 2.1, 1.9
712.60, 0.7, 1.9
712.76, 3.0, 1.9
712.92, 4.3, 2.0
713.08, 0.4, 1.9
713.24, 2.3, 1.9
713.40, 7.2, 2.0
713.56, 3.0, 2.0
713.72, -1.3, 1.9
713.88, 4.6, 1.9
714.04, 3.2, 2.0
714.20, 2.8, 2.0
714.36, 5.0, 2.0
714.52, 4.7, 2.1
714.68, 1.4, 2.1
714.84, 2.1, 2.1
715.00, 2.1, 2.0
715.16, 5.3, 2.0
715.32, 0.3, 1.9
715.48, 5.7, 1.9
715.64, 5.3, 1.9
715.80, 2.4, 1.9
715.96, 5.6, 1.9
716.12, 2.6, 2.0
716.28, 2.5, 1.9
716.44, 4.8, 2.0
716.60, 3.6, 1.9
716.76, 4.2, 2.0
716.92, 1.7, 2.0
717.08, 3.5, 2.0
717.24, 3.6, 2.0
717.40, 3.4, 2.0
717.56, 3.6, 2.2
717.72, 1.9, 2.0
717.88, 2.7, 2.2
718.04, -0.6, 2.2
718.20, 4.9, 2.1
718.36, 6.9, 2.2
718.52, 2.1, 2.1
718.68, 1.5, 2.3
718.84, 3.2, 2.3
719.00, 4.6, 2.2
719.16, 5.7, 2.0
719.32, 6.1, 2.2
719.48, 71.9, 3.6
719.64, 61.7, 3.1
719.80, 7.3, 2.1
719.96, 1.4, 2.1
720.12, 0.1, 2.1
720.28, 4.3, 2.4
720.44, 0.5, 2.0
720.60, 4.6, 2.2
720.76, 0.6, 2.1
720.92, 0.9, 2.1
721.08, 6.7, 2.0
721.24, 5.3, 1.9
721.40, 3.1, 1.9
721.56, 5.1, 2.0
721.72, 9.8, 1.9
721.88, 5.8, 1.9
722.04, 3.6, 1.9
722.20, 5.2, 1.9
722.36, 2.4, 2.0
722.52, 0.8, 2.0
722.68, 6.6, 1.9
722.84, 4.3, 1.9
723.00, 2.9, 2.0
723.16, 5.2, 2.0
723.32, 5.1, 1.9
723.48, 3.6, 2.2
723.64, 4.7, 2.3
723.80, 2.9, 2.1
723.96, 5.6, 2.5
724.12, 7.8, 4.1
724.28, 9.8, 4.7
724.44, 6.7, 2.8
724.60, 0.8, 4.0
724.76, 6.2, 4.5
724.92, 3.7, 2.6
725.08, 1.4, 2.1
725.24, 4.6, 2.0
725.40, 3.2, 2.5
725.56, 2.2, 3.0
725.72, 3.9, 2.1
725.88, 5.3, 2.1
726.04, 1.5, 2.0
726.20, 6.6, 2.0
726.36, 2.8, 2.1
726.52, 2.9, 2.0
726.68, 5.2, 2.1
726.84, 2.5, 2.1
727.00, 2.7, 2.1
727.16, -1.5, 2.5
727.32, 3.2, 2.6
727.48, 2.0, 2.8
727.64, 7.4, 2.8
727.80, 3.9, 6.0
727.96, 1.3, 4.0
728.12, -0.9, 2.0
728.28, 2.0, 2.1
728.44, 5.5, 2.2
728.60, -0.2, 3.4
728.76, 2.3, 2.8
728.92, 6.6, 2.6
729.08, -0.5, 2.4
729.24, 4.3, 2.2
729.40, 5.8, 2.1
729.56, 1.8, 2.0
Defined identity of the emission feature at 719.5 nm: Halpha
